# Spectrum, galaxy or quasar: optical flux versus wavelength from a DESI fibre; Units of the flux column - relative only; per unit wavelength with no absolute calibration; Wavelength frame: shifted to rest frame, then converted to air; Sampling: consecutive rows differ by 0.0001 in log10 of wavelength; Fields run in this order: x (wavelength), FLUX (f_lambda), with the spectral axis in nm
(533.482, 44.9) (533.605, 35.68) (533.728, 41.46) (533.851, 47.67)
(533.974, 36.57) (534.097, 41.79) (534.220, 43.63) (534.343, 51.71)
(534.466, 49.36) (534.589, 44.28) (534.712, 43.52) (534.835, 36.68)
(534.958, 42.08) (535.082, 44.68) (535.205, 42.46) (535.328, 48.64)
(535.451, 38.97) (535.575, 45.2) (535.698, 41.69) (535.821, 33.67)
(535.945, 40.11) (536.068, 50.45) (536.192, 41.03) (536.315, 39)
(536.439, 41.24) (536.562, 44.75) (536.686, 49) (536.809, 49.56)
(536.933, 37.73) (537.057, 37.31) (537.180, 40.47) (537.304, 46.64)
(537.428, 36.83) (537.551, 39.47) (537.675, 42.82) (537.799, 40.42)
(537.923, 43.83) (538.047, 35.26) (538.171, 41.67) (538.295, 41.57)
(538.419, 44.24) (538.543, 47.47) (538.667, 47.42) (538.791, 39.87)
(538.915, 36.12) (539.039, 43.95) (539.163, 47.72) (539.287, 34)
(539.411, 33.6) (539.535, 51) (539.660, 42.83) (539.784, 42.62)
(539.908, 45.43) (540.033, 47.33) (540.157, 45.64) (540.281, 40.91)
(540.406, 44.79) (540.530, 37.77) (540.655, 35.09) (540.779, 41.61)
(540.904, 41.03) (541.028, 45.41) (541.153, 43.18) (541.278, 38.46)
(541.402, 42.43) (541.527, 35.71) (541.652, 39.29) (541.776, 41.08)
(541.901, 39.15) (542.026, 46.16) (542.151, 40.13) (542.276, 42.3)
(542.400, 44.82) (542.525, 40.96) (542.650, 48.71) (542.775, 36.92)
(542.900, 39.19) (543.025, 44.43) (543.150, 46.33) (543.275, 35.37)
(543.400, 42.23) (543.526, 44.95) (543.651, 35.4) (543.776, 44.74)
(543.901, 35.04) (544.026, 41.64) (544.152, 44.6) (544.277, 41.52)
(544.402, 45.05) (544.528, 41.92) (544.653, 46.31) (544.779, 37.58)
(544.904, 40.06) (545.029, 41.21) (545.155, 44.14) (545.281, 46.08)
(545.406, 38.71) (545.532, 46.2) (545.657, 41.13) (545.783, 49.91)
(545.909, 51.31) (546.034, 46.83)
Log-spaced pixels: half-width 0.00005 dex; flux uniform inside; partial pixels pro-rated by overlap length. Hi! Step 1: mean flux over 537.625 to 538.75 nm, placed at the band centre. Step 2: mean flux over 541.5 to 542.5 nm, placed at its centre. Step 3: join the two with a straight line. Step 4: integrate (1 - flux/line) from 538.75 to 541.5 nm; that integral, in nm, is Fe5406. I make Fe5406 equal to 0.01 nm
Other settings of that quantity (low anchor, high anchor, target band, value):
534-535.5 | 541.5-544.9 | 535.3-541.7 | 0.14 nm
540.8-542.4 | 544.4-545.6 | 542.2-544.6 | 0.01 nm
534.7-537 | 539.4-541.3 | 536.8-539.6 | 0.07 nm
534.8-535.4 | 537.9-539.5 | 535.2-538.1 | 0.03 nm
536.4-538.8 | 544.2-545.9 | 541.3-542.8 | 0.05 nm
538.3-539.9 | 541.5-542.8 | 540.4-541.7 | 0.05 nm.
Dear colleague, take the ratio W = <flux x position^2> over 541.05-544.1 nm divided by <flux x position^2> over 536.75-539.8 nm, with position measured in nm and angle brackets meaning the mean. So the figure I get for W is 1.0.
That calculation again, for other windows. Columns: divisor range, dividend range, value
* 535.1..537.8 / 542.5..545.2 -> 1.02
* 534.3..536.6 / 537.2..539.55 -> 0.98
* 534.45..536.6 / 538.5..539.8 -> 1.01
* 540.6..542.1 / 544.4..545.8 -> 1.07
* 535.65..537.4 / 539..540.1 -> 1.03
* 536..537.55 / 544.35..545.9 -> 1.05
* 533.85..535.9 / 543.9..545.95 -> 1.05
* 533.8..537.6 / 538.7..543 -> 0.99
